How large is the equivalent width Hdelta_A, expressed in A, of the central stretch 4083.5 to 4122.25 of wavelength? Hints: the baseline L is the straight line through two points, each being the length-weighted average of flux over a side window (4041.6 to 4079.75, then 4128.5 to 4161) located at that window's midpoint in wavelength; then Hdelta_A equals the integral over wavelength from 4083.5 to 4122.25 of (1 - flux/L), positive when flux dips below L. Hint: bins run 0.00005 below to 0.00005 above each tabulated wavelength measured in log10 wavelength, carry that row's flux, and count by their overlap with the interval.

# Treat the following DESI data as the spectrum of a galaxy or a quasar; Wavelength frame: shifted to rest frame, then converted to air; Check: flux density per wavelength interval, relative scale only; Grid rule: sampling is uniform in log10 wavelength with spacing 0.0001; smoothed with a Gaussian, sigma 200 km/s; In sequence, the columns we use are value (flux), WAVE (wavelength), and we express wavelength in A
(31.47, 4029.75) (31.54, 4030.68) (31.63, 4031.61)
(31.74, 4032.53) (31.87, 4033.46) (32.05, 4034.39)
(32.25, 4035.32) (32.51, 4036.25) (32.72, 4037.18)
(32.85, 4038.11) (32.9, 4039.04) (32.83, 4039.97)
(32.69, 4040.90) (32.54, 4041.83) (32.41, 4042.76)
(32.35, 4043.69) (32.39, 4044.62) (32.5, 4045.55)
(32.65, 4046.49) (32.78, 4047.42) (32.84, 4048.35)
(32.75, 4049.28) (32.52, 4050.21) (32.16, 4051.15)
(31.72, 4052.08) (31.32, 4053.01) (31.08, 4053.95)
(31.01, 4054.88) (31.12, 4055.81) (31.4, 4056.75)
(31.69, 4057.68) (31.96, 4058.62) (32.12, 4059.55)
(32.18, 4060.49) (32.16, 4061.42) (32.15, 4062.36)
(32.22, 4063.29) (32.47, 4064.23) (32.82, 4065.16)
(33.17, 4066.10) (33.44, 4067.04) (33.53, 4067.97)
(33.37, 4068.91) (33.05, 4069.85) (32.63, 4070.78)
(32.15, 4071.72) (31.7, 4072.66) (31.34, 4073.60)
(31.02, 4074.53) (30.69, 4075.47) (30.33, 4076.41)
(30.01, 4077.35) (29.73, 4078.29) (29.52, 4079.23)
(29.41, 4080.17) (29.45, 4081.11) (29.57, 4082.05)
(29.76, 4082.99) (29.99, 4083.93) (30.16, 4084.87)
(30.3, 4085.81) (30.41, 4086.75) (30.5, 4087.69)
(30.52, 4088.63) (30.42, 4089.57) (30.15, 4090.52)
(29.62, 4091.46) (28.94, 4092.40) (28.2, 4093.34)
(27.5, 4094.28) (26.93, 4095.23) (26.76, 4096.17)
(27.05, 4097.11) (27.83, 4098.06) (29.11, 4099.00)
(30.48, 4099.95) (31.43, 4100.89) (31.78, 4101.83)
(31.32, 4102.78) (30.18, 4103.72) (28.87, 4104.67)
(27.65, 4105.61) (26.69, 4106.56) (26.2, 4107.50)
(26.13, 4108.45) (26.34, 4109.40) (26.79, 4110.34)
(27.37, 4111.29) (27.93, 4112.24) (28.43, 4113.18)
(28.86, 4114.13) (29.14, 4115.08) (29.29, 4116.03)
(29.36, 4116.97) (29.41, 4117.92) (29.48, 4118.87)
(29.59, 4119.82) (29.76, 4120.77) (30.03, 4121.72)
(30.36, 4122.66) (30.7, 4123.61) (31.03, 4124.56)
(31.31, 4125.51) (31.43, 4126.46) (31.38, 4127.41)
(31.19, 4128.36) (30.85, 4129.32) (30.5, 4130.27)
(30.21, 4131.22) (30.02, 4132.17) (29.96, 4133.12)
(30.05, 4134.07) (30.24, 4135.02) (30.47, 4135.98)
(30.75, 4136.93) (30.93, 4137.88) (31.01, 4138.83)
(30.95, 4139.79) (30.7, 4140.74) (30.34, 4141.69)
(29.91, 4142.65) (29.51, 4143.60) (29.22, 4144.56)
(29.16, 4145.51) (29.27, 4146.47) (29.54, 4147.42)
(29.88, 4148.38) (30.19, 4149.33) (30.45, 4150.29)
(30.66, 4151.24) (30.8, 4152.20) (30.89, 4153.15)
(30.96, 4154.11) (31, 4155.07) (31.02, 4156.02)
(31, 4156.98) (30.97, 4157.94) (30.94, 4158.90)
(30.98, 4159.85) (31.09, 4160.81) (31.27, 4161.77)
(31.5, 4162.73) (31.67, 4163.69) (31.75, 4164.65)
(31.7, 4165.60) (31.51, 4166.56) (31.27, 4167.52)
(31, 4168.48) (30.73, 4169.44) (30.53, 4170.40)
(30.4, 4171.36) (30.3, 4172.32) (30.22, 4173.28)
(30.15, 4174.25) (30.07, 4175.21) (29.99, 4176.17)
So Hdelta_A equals 2.8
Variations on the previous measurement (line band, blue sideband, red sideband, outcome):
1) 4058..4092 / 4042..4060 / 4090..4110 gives -1.0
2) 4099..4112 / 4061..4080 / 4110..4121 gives 0.4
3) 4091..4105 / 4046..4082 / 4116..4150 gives 0.9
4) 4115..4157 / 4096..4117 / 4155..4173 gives -0.7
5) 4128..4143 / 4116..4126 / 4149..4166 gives 0.0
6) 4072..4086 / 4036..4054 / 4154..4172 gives 0.8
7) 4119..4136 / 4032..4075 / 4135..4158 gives 0.2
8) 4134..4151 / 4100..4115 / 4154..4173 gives 0.0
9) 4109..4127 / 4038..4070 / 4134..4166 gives 1.1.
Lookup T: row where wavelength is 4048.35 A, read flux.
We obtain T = 32.84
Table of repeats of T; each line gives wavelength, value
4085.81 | 30.3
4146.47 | 29.27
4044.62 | 32.39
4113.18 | 28.43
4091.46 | 29.62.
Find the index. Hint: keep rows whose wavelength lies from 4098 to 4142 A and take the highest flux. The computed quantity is 31.78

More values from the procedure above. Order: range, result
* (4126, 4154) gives 31.43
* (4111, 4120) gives 29.59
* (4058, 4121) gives 33.53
